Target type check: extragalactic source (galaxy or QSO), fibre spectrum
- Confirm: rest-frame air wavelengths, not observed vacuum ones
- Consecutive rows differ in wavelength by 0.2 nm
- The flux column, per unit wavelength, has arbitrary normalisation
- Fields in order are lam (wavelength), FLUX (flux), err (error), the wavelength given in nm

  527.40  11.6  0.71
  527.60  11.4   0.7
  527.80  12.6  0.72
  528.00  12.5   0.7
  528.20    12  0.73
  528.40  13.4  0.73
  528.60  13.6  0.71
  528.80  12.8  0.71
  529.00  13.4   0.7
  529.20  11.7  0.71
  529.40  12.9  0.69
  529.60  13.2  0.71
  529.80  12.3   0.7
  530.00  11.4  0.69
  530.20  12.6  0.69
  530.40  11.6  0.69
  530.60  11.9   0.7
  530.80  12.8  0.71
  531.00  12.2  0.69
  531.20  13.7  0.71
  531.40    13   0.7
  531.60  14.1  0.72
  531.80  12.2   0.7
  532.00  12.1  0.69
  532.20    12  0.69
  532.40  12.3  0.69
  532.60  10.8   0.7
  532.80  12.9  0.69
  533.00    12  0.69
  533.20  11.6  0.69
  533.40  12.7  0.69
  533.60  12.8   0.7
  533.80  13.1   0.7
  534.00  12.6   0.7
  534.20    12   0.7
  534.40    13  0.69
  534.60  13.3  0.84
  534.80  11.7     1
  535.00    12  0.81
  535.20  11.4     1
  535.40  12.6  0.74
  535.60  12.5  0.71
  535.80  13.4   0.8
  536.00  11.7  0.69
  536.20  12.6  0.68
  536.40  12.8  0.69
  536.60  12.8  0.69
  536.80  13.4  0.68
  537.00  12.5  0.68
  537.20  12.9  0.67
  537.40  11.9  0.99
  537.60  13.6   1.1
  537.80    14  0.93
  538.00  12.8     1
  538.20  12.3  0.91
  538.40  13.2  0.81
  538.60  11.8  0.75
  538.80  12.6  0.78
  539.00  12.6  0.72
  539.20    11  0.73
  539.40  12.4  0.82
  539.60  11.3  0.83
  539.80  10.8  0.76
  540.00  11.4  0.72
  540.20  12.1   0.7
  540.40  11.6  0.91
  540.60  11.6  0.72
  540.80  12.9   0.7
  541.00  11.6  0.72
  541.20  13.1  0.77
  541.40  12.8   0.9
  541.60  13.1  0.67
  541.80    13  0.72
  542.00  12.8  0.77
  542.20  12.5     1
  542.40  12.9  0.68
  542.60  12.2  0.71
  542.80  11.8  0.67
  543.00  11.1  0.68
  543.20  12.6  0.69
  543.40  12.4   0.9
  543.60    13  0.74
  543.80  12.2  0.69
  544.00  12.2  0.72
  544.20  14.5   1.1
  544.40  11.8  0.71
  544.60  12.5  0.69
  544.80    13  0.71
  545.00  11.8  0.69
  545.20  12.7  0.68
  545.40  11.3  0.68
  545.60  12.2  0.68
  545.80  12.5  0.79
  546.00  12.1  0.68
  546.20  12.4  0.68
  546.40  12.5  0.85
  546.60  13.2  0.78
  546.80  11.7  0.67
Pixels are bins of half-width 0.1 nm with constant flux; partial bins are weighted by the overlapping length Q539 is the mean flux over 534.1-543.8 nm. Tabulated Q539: 12.4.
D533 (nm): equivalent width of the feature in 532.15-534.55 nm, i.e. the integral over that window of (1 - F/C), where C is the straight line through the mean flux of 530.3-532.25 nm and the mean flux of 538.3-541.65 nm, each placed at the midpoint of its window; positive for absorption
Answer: 0.02 nm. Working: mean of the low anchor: 12.6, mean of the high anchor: 12.1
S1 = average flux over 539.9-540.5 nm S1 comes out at 11.7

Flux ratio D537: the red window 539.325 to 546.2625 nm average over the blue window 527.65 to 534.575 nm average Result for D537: 1.0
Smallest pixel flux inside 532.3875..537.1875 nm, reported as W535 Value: 10.8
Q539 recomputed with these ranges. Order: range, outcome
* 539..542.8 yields 12.2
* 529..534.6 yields 12.5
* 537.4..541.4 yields 12.3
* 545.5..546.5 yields 12.3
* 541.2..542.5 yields 12.9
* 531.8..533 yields 12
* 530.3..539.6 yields 12.5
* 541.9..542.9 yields 12.4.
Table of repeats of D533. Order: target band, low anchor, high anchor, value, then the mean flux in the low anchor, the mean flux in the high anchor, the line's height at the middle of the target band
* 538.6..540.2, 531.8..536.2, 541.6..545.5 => 0.08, 12.3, 12.5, 12.4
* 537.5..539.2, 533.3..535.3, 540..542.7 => -0.04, 12.5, 12.4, 12.4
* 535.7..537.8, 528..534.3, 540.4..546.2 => -0.06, 12.5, 12.4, 12.5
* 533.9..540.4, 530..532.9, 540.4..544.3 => 0.04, 12.4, 12.5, 12.5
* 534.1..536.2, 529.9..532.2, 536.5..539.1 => 0.05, 12.5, 12.8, 12.7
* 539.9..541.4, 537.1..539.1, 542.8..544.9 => 0.07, 12.8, 12.5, 12.6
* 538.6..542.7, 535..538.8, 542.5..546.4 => 0.10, 12.7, 12.3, 12.5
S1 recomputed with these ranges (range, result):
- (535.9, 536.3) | 12.2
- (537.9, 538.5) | 12.8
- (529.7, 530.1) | 11.8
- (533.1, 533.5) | 12.1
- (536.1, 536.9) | 12.9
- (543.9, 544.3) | 13.4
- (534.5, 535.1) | 12.3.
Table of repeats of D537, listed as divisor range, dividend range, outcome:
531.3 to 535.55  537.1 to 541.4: 0.99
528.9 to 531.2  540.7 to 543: 1.01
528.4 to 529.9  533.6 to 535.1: 0.97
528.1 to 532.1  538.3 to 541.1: 0.94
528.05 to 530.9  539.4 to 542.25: 0.97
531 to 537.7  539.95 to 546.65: 0.99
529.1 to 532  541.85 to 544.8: 1.00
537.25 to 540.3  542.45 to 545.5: 1.01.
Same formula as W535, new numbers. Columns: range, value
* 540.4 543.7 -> 11.1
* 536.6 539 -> 11.8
